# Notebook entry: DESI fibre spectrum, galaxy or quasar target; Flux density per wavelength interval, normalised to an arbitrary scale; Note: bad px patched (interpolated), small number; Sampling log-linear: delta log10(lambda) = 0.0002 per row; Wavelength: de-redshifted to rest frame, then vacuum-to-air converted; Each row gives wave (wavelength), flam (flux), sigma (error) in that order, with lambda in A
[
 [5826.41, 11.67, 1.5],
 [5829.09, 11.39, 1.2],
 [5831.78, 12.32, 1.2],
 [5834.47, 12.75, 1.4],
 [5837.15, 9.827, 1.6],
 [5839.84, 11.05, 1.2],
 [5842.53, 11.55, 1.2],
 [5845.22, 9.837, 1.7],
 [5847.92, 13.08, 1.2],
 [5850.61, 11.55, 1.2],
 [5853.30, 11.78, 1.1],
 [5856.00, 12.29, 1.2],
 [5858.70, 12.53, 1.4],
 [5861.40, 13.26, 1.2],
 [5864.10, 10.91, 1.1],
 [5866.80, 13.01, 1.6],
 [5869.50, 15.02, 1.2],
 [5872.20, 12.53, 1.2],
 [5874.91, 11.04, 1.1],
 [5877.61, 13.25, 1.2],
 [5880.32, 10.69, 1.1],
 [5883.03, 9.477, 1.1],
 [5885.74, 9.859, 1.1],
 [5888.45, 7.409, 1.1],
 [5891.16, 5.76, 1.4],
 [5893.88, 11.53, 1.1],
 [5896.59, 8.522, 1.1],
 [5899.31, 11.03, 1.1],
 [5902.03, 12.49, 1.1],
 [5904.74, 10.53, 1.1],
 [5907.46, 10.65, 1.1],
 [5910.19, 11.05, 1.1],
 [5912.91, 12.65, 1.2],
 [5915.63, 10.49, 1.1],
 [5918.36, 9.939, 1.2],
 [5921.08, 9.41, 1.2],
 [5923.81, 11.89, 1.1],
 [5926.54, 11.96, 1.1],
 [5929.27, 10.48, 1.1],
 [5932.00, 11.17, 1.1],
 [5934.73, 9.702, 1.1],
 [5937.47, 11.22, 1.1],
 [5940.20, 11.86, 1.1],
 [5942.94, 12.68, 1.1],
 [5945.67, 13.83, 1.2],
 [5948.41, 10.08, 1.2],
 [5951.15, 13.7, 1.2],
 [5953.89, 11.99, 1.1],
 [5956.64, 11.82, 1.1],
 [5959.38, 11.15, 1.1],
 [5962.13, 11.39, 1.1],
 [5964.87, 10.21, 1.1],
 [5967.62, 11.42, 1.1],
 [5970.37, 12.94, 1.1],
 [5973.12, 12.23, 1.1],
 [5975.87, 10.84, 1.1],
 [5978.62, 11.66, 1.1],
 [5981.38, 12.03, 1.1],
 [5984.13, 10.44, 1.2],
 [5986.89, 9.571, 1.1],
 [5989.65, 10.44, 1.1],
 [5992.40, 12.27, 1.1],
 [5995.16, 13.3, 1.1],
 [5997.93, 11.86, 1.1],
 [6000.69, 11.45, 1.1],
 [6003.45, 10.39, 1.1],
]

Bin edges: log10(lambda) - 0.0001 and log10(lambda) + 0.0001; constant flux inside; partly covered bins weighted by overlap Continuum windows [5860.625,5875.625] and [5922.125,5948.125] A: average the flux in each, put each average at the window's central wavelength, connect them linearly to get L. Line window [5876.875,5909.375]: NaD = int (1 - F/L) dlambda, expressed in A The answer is 5.8 A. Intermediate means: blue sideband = 12.7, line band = 10.1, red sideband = 11.6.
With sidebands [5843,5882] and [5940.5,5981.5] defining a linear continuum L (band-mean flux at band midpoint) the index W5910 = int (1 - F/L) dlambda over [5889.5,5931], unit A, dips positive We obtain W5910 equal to 5.1 A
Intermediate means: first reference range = 12.2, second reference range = 11.9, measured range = 10.5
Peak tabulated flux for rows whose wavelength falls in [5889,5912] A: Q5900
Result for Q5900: 12.49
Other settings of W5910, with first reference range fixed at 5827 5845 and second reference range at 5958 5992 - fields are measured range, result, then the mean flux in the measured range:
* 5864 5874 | -1.5 A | 13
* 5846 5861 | -1.1 A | 12.2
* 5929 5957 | -1.2 A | 11.7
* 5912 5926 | 0.5 A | 10.9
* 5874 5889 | 1.2 A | 10.4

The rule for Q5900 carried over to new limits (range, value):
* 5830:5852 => 13.08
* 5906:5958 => 13.83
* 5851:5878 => 15.02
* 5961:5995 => 12.94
